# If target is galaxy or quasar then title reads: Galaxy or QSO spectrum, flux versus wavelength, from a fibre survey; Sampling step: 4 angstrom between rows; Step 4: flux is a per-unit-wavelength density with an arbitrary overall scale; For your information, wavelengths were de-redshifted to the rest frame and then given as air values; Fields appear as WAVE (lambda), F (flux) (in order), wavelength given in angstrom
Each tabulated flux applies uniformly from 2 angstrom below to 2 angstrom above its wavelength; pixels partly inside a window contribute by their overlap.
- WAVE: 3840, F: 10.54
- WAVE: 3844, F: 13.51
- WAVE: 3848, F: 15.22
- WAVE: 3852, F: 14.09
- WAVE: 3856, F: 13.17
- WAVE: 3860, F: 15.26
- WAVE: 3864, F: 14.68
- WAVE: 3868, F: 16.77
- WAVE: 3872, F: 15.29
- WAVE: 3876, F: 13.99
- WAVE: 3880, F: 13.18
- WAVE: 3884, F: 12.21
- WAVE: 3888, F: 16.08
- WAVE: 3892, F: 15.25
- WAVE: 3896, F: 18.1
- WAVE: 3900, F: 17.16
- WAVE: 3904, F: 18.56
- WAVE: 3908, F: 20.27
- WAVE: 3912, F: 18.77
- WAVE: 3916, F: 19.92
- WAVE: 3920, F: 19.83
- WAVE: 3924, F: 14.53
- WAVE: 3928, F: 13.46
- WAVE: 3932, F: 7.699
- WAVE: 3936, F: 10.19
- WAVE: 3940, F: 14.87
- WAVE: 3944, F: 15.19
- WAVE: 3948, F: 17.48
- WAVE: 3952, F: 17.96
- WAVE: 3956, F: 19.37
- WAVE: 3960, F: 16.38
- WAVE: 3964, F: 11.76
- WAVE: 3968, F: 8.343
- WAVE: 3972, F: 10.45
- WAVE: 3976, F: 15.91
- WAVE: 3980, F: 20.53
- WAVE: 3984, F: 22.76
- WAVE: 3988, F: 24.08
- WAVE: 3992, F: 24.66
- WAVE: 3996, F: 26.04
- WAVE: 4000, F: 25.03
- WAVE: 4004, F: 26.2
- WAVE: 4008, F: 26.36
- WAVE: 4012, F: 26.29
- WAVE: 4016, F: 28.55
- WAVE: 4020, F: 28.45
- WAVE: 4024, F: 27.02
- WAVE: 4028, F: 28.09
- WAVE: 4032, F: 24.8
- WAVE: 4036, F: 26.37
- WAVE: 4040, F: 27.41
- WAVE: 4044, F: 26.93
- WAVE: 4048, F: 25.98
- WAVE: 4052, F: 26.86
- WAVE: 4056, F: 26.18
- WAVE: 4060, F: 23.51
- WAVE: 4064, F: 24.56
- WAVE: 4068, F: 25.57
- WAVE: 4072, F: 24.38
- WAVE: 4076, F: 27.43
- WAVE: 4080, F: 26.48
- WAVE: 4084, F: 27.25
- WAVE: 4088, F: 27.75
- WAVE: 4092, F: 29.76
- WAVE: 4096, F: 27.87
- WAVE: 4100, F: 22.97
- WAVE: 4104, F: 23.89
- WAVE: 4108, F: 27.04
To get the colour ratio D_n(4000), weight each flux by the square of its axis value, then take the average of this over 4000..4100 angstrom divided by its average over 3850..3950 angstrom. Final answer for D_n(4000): 1.86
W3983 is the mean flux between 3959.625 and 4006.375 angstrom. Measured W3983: 19.5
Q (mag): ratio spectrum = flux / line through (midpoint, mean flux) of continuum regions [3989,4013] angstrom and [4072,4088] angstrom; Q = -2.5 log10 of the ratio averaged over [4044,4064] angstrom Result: 0.032 mag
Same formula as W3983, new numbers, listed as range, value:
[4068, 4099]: 27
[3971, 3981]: 15.7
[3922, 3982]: 14.3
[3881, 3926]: 17.2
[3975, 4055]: 25.5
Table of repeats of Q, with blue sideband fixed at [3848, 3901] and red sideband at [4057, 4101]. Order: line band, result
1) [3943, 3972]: 0.29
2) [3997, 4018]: -0.19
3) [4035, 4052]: -0.10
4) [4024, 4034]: -0.14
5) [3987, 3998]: -0.17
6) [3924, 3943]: 0.45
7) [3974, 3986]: 0.06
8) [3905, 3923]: -0.13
